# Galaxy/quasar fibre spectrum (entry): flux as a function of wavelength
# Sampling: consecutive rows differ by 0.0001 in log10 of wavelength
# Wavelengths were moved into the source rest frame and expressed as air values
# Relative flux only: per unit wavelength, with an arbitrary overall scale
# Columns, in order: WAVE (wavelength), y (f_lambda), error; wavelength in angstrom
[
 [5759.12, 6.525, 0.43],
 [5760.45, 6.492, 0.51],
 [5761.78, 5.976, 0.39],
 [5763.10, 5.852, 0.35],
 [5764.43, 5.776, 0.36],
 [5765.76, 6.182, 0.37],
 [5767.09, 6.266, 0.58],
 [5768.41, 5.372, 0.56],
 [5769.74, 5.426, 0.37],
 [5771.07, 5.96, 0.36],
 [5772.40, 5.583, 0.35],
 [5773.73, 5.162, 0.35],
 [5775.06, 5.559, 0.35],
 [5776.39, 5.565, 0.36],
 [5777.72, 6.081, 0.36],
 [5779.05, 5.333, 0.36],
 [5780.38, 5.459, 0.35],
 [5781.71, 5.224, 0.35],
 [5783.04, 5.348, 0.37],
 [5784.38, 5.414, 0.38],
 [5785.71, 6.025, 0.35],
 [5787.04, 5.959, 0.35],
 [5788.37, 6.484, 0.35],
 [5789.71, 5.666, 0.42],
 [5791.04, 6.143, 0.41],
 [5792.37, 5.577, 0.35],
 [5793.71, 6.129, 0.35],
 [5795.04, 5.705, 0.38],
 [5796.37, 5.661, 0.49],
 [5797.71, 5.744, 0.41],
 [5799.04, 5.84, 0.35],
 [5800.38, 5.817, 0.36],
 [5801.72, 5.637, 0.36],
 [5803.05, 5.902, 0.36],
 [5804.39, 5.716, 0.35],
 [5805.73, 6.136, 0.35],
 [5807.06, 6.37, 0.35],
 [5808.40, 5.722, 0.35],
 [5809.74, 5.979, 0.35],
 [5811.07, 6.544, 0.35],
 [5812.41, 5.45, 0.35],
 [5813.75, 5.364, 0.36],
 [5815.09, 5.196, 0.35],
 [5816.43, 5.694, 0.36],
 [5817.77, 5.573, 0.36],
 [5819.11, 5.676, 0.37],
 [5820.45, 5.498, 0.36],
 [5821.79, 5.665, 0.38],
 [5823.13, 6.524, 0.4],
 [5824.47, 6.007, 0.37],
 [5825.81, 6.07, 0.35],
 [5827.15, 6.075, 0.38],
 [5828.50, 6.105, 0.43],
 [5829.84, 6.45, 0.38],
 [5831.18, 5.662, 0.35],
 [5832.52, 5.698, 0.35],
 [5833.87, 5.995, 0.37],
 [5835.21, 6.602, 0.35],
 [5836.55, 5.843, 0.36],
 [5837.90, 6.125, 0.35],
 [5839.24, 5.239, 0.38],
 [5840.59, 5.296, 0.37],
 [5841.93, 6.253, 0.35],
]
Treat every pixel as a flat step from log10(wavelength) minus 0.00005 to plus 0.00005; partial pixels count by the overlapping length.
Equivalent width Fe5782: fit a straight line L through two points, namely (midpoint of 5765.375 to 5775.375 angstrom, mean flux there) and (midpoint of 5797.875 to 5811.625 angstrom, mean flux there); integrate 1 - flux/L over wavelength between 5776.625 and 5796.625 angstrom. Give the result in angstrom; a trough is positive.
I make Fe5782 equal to 0.2 angstrom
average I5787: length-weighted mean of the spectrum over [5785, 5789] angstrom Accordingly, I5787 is 6.16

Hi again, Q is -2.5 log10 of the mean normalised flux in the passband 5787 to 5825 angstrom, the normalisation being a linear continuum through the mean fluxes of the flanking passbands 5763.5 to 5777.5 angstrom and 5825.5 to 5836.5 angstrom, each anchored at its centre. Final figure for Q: 0.014 mag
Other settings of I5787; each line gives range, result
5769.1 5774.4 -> 5.53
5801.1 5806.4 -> 5.86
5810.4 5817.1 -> 5.65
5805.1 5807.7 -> 6.27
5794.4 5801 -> 5.75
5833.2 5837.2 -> 6.16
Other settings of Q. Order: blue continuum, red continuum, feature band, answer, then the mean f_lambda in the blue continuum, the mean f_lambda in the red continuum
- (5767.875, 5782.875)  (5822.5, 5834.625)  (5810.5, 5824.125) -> 0.04 mag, 5.52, 6.07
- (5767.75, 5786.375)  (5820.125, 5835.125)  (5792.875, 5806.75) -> -0.02 mag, 5.54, 6.01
